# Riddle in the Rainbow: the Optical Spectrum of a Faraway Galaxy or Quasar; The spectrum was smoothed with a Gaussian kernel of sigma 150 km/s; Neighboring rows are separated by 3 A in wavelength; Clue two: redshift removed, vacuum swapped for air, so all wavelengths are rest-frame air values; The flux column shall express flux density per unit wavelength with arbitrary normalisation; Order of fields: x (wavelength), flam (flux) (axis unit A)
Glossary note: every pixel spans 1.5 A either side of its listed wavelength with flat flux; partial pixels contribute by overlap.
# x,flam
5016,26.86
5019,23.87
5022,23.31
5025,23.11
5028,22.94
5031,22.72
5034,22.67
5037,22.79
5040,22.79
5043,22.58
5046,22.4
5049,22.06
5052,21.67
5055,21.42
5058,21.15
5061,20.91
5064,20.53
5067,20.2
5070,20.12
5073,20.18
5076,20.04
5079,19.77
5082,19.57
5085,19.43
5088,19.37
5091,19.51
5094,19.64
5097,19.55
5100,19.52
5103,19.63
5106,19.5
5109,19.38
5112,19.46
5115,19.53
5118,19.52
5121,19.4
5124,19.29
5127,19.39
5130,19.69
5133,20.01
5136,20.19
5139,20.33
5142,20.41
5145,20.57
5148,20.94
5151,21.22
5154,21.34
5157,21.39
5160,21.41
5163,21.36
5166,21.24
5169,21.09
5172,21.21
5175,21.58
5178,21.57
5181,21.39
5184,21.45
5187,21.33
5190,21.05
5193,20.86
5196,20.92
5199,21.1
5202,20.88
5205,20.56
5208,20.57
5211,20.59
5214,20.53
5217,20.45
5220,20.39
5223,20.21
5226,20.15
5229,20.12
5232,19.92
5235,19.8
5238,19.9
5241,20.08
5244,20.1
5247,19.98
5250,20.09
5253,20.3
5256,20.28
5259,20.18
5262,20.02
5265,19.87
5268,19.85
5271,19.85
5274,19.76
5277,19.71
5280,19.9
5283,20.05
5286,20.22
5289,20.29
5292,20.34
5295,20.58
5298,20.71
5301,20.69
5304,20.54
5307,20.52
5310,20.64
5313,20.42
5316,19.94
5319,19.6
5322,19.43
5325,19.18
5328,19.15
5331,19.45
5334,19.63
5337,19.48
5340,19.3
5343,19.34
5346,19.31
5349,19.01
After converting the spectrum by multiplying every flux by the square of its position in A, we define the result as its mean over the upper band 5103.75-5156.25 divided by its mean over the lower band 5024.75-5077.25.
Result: 0.95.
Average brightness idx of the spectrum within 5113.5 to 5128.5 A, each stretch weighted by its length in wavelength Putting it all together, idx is 19.4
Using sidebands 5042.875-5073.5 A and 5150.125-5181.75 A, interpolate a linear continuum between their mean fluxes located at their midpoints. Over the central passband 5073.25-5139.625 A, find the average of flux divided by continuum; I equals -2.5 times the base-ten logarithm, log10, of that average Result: 0.09 mag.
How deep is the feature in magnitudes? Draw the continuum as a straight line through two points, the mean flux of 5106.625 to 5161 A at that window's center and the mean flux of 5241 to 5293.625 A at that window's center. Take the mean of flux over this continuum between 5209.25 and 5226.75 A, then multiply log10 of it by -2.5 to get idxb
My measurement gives -0.02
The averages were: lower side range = 20.2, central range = 20.4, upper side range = 20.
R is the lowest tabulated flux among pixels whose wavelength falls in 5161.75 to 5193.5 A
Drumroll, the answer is 20.86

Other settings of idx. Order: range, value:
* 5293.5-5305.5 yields 20.6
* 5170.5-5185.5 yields 21.4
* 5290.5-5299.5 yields 20.5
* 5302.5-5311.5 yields 20.6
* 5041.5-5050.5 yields 22.3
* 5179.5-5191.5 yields 21.3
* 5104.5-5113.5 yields 19.4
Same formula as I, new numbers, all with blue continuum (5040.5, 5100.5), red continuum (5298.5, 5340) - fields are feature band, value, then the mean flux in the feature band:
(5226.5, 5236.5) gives 0.008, 20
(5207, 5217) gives -0.020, 20.5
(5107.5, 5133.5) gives 0.049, 19.5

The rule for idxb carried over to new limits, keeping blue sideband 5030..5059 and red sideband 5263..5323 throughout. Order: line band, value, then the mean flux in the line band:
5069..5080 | 0.10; 20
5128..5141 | 0.08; 20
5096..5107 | 0.12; 19.6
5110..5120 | 0.11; 19.5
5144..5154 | 0.02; 21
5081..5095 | 0.12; 19.5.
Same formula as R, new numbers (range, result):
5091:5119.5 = 19.38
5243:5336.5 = 19.15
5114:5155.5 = 19.29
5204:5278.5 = 19.71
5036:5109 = 19.37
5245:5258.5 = 19.98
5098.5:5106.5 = 19.5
